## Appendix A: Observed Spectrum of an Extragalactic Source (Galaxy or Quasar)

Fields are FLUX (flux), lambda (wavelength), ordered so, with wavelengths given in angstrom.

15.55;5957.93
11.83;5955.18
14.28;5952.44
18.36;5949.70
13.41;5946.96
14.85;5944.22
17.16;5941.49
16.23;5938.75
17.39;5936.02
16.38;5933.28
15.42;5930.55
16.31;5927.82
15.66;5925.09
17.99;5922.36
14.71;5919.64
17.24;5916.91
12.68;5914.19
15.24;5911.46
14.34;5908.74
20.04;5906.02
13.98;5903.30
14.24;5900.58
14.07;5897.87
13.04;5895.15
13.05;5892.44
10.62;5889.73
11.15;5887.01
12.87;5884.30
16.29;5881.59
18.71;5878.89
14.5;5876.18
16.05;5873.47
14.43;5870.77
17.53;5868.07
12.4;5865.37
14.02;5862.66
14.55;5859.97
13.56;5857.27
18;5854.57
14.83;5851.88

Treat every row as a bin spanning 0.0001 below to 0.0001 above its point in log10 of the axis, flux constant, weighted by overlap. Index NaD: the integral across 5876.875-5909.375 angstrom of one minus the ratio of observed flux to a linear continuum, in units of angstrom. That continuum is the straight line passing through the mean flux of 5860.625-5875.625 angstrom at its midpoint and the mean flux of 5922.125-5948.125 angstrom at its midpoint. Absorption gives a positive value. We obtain 2.0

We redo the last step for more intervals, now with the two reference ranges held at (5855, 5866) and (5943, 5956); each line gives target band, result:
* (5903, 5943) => -4.5 angstrom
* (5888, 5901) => 1.3 angstrom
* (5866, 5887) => -1.8 angstrom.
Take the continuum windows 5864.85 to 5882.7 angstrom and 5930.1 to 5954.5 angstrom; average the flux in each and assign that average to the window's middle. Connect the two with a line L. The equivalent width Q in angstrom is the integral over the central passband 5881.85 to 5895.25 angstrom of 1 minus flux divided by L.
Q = 2.92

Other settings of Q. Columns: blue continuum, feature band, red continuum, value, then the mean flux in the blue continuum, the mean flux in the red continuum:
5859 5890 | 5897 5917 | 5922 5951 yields 0.39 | 14.6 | 16.2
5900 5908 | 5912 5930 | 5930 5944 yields 0.63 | 16.1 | 16.4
